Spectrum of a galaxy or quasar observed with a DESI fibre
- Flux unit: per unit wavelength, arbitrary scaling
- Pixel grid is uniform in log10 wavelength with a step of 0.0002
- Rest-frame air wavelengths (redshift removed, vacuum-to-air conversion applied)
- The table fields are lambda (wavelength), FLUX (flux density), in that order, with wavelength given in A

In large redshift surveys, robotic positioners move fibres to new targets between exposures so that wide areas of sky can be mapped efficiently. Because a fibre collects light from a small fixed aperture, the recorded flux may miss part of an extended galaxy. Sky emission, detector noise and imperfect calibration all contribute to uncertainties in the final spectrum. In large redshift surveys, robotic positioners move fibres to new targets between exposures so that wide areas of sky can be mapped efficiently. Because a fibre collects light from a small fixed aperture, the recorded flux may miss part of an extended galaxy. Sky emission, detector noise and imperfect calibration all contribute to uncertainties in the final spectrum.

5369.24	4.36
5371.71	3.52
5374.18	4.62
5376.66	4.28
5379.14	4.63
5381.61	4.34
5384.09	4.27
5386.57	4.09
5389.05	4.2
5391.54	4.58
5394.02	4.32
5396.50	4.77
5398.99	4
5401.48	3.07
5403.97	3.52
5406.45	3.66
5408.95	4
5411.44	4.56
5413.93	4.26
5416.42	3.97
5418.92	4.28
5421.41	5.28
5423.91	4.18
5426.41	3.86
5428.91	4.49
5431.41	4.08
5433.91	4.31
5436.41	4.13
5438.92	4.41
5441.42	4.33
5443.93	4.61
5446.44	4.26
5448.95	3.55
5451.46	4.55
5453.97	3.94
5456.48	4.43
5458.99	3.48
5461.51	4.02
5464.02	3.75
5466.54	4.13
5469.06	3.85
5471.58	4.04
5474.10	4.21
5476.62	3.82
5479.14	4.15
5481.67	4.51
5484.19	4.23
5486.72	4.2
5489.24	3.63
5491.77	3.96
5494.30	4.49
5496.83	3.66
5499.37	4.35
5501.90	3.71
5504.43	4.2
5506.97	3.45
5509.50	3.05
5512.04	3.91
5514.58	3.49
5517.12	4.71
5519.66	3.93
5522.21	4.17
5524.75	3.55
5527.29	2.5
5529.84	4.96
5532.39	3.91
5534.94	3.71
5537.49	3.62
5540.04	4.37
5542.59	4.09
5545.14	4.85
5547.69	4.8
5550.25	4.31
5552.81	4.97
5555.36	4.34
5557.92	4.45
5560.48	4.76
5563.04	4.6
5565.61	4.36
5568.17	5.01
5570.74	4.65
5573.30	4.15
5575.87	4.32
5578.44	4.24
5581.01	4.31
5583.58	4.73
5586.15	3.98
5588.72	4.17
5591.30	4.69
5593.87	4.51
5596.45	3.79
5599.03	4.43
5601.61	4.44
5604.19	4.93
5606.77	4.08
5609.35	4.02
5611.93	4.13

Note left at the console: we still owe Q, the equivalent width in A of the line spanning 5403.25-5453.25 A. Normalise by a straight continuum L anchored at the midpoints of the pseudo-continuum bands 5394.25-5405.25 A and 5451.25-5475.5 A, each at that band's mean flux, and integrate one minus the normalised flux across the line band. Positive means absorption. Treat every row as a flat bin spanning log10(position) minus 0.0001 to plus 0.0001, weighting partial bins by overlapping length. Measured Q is -3.5 A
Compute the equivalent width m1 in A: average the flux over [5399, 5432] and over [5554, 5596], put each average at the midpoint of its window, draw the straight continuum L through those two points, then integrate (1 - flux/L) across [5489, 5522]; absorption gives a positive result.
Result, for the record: 3.0 A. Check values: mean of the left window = 4.09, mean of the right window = 4.44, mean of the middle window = 3.9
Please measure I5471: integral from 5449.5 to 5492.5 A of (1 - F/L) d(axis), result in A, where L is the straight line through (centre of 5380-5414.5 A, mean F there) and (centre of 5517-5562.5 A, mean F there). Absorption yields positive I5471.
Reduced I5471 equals 1.3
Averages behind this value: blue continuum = 4.12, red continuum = 4.22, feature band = 4.05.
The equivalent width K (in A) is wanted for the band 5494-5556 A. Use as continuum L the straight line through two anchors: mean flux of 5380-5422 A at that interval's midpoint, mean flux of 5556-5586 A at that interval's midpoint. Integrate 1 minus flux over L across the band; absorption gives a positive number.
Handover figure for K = 5.2 A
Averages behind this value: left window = 4.17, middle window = 4.03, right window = 4.48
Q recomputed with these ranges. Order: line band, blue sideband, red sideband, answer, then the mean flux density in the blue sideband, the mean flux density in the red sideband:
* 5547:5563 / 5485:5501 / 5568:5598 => -1.27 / 4.05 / 4.36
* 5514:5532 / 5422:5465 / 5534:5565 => 1.79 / 4.16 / 4.41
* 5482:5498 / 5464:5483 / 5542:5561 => 0.48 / 4.08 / 4.58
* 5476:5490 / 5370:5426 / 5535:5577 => 0.70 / 4.2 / 4.46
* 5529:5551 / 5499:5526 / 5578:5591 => -1.35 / 3.85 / 4.32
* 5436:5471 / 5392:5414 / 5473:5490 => -0.12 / 4.03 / 4.12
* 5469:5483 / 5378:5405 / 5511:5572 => 0.32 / 4.17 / 4.25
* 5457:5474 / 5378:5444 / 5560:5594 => 1.48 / 4.22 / 4.45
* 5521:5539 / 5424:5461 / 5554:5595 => 2.39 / 4.17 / 4.46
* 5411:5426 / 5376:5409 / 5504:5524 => -1.18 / 4.12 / 3.84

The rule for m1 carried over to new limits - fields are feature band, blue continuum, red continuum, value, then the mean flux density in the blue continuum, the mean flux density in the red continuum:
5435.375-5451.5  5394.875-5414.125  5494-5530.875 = -1.3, 3.97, 3.85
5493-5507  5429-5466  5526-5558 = 0.5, 4.14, 4.21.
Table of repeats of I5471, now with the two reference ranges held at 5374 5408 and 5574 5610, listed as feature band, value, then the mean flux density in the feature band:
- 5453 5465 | 0.8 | 3.93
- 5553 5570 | -1.2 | 4.61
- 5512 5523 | 0.6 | 4.05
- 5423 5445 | -0.4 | 4.27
